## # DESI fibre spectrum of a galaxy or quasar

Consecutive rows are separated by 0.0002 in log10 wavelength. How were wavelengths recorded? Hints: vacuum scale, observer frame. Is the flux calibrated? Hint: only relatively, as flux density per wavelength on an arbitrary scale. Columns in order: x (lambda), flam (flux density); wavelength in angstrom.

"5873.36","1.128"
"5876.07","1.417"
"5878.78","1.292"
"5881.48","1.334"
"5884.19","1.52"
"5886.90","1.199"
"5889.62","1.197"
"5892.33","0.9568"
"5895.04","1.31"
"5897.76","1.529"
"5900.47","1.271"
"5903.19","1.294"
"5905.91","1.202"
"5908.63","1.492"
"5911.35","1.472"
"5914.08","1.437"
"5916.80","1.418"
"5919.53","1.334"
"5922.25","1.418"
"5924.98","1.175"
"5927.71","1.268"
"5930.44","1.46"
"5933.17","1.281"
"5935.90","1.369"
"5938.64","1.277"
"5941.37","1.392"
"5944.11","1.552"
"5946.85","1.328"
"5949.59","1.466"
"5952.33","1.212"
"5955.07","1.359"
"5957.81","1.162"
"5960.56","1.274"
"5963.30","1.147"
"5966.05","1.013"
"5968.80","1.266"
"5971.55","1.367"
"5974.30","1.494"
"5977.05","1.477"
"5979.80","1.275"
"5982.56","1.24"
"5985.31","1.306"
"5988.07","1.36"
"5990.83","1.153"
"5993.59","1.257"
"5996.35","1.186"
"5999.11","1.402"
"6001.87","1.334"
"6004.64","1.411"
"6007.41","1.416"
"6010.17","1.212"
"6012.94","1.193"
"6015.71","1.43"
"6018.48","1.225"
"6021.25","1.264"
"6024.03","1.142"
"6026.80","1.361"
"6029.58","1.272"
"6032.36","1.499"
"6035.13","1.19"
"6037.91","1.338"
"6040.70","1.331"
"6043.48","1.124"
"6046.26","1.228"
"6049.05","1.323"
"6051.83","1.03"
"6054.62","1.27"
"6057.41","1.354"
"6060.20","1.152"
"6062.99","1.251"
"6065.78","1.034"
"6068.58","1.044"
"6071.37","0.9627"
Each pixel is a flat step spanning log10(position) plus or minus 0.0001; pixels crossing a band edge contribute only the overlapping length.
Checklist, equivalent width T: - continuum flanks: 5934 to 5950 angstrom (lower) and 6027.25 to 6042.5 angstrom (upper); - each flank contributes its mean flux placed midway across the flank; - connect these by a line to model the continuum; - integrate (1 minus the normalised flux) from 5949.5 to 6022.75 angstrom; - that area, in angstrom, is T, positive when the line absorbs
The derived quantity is 3.7 angstrom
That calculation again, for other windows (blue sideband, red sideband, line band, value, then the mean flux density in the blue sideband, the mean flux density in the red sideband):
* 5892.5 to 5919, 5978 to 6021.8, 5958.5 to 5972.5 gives 1.19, 1.36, 1.29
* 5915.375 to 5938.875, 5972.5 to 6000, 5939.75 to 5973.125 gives 0.75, 1.34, 1.31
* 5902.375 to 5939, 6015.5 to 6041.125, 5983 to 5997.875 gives 0.73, 1.35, 1.3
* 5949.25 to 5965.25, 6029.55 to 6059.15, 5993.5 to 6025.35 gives -0.79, 1.25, 1.27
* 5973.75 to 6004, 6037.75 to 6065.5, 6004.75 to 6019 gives -0.30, 1.31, 1.23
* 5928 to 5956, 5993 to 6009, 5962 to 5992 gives 1.46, 1.37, 1.34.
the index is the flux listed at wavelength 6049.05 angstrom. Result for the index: 1.323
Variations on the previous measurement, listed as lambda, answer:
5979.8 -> 1.275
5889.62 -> 1.197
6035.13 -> 1.19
